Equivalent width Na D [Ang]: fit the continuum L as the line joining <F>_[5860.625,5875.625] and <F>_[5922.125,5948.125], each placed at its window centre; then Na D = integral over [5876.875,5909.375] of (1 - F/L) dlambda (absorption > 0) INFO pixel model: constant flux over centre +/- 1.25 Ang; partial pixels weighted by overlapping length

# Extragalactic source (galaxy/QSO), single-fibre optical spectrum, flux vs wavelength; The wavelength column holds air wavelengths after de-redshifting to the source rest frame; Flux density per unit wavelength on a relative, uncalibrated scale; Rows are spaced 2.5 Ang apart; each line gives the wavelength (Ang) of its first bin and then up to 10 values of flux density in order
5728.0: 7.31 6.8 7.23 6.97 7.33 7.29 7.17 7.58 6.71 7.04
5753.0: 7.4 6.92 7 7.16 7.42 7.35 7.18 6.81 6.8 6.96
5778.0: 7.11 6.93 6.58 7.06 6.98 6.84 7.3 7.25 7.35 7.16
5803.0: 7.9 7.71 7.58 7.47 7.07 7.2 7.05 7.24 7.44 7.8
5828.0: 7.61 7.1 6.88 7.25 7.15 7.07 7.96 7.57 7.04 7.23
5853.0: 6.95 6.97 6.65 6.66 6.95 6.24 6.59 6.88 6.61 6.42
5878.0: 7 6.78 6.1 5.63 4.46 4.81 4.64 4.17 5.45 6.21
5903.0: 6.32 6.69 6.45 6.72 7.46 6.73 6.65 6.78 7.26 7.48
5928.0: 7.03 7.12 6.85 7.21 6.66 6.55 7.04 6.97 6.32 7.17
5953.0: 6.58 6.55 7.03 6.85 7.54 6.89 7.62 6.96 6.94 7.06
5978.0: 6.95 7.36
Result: 4.9 Ang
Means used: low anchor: 6.63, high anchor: 6.98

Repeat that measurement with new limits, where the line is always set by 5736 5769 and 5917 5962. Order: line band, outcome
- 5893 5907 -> 2.6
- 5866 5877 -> 0.6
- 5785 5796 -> 0.1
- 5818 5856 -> -1.2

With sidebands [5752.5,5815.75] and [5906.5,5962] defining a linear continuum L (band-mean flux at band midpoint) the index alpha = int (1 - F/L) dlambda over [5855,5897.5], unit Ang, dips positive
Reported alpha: 5.67 Ang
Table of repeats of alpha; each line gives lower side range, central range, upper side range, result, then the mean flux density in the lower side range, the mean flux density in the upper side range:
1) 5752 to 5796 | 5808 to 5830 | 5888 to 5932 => -1.8 Ang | 7.05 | 6.3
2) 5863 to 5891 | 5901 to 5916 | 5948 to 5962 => -0.6 Ang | 6.21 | 6.8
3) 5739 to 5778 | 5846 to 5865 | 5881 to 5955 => -0.7 Ang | 7.12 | 6.4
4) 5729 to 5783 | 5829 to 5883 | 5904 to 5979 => 0.6 Ang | 7.09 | 6.93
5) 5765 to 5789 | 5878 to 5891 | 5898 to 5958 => 2.1 Ang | 6.96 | 6.79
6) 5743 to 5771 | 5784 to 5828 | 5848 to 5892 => -3.2 Ang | 7.15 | 6.42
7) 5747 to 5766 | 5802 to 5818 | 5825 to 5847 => -0.4 Ang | 7.12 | 7.36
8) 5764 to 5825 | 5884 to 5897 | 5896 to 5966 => 4.0 Ang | 7.19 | 6.78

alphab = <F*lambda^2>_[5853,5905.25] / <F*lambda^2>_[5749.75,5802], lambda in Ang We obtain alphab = 0.9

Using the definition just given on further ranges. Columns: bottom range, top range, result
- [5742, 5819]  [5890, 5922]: 0.89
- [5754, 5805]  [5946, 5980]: 1.04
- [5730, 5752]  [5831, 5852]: 1.05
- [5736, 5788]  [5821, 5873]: 1.03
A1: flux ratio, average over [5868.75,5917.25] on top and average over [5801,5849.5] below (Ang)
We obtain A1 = 0.83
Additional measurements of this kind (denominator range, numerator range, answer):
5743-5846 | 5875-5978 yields 0.91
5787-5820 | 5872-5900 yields 0.77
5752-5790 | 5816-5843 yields 1.04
